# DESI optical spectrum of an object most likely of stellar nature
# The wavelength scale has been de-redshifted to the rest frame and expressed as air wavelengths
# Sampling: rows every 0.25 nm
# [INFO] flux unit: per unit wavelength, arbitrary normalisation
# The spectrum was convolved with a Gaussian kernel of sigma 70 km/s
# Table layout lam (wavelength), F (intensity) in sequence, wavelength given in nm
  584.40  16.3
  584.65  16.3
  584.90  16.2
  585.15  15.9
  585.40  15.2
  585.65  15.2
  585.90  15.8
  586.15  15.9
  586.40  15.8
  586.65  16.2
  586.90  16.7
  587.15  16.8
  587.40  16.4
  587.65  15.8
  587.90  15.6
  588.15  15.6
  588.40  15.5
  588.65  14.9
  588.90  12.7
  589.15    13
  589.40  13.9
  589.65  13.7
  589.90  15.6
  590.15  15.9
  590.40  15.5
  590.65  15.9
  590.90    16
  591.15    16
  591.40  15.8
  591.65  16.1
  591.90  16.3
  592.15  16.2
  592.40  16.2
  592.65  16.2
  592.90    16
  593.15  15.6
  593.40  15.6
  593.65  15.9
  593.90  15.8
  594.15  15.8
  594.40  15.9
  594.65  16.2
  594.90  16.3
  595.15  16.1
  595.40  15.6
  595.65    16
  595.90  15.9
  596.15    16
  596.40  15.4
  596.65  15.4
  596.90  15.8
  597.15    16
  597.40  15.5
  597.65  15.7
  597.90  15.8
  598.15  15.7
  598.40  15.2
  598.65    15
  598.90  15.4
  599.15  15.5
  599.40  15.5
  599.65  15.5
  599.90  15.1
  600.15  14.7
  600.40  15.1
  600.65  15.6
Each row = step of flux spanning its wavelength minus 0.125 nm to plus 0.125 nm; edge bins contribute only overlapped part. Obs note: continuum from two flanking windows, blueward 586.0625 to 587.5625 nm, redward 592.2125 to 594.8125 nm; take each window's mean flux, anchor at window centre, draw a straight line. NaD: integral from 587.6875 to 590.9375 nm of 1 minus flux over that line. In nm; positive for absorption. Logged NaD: 0.25 nm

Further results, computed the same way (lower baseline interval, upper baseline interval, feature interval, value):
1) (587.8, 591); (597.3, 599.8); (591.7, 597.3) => -0.26 nm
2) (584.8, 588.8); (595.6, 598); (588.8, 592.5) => 0.12 nm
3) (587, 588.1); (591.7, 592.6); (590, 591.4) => 0.03 nm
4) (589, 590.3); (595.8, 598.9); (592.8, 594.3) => -0.08 nm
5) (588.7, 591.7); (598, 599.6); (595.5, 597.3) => -0.06 nm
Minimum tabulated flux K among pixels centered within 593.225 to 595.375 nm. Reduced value 15.6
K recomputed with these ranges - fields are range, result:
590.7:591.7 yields 15.8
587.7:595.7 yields 12.7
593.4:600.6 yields 14.7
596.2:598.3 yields 15.4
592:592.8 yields 16.2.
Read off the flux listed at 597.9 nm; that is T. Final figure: 15.8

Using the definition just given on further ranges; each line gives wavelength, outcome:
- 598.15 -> 15.7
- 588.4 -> 15.5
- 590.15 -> 15.9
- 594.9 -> 16.3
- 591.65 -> 16.1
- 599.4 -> 15.5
